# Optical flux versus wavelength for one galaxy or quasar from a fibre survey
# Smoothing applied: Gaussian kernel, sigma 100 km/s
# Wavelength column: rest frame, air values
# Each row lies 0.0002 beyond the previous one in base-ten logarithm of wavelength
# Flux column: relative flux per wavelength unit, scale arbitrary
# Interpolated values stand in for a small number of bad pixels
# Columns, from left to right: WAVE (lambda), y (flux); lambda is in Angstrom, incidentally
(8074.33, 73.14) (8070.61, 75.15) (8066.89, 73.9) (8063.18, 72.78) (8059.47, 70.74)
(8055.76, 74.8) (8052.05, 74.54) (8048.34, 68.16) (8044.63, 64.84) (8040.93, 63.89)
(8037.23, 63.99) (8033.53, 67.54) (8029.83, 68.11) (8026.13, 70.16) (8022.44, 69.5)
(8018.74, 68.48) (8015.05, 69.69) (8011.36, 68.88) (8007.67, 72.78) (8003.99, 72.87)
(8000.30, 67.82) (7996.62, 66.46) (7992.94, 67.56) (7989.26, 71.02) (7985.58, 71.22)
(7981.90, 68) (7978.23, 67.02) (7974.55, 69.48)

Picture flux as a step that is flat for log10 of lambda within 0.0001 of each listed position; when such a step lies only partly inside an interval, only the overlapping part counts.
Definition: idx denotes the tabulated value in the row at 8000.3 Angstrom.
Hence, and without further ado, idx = 67.82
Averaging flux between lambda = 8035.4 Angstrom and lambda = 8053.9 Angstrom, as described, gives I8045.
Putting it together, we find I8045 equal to 67.1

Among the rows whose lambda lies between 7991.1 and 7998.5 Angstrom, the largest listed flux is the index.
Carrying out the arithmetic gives 67.56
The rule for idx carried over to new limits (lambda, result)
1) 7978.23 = 67.02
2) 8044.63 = 64.84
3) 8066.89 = 73.9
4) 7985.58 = 71.22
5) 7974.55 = 69.48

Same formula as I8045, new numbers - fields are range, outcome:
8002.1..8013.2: 71.5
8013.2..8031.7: 69.2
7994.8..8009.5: 70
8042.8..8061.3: 70.6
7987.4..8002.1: 68.2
